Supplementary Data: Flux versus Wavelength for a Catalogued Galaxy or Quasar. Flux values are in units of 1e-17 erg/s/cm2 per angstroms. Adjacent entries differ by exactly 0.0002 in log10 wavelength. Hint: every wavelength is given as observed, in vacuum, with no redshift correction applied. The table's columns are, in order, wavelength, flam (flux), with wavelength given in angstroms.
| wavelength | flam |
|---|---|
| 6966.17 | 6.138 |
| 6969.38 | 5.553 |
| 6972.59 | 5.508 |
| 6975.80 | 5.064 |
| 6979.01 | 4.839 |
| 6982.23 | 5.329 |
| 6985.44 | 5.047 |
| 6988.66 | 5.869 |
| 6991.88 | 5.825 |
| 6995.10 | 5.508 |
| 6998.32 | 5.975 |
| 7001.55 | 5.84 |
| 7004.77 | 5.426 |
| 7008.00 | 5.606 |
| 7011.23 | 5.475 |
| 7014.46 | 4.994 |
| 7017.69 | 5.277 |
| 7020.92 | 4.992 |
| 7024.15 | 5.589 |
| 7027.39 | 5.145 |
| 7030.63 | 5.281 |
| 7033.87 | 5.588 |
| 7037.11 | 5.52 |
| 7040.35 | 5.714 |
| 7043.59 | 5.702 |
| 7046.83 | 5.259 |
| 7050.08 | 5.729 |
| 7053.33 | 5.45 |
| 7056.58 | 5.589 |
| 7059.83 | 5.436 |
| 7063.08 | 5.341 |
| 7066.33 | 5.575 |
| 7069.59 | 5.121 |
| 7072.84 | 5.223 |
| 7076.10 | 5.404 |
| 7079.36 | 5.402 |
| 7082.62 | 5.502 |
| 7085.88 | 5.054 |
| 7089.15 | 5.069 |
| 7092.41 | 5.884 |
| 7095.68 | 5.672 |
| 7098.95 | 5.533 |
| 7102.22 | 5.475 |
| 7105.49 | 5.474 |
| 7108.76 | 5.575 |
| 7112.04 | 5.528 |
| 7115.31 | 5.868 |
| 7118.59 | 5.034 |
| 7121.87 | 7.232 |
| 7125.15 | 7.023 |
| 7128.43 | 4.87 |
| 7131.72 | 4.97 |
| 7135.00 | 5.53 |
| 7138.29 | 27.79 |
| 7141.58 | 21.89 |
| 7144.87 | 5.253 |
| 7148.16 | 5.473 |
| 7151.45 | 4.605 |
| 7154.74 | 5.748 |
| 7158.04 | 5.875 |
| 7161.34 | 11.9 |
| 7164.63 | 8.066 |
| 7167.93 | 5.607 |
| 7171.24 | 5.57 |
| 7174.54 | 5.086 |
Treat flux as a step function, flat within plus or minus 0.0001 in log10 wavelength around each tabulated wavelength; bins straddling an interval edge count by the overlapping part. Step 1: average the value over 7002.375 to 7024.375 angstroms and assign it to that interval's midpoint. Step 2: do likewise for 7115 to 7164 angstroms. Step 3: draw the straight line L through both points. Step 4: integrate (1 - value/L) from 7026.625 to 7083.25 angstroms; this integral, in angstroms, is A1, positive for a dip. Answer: 8.5 angstroms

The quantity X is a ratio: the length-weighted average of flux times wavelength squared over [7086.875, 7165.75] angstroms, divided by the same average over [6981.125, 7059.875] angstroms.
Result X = 1.42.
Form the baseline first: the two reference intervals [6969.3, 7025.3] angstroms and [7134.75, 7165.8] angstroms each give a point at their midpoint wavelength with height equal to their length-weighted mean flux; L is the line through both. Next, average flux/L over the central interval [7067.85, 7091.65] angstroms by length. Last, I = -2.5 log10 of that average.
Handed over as 0.47 mag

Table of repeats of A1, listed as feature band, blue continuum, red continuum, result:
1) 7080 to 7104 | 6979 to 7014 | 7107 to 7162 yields 6.22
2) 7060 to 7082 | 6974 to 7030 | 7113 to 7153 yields 5.54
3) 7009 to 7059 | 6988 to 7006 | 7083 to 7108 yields 1.87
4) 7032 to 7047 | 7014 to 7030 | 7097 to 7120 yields -0.86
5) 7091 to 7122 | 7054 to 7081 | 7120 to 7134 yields 0.68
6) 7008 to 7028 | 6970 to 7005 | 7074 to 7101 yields 0.69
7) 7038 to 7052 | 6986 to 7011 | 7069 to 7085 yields -0.31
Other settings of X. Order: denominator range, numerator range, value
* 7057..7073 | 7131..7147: 2.53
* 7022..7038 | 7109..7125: 1.14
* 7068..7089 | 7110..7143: 1.82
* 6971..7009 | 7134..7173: 1.81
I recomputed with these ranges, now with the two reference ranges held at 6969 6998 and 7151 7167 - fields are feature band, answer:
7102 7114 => 0.22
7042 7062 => 0.12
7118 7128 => 0.09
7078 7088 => 0.22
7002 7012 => 0.03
